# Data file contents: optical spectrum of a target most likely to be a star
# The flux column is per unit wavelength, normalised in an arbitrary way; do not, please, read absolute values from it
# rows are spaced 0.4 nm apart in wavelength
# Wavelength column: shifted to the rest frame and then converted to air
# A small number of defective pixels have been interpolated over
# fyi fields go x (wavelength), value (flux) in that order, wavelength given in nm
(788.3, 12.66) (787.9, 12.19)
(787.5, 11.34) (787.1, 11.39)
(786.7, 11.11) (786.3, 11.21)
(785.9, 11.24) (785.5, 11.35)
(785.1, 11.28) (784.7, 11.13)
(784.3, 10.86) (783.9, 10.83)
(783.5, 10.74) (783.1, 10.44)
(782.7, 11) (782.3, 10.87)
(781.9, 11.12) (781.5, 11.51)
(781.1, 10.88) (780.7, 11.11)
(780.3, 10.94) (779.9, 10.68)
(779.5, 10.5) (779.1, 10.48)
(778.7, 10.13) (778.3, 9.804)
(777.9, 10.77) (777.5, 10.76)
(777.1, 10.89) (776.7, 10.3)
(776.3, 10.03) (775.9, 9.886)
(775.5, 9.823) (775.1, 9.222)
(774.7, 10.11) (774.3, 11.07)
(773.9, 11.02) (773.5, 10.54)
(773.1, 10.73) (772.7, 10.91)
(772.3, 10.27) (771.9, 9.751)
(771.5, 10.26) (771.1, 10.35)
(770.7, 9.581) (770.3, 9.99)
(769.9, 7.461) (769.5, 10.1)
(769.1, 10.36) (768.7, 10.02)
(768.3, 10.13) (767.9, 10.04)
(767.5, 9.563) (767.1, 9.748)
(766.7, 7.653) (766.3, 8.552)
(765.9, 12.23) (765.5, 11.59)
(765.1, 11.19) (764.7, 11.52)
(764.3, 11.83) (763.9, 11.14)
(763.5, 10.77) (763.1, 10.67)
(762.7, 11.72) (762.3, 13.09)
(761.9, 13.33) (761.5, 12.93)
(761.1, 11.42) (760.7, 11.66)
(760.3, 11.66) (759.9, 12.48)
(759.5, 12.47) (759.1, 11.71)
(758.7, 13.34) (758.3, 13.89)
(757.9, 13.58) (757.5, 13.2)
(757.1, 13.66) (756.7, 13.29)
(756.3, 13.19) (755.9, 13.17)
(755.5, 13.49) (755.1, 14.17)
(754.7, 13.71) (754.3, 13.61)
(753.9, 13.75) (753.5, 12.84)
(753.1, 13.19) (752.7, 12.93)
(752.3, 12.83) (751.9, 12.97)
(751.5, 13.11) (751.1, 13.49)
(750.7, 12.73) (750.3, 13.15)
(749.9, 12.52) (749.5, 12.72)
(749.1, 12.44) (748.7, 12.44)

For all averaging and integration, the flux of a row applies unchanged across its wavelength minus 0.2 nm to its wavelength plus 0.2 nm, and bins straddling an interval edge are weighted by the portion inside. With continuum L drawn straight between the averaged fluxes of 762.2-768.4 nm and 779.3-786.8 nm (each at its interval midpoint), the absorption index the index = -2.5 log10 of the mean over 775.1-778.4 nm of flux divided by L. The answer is 0.07 mag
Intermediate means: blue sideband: 10.7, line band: 10.2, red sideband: 11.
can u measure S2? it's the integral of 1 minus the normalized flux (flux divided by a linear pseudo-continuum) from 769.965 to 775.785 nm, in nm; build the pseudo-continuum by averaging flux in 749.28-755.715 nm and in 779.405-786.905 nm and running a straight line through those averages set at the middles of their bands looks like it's 0.77 nm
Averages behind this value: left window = 13.2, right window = 11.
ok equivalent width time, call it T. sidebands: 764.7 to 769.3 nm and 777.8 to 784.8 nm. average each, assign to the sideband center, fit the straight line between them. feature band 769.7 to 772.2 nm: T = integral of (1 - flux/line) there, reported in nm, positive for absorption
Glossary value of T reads 0.18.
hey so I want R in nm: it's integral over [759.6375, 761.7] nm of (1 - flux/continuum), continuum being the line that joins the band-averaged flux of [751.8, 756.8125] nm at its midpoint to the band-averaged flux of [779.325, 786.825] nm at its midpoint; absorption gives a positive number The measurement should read 0.12 nm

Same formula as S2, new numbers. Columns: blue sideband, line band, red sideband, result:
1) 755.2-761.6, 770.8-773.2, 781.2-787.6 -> 0.320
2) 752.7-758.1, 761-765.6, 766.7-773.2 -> -0.111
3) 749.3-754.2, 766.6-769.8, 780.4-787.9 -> 0.626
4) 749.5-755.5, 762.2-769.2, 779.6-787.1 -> 0.943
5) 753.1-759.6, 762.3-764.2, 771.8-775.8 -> 0.129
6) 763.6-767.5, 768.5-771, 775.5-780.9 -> 0.216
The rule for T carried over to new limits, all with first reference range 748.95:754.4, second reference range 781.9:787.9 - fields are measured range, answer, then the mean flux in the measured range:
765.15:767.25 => 0.37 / 10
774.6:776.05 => 0.24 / 9.73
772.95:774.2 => 0.10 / 10.8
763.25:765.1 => 0.15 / 11.3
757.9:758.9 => -0.08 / 13.6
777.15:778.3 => 0.09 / 10.6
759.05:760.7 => 0.06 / 12.1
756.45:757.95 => -0.08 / 13.4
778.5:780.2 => 0.14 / 10.5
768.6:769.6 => 0.15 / 10.2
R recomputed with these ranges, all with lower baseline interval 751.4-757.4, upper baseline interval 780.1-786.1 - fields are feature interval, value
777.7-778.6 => 0.09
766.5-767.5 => 0.28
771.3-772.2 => 0.14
